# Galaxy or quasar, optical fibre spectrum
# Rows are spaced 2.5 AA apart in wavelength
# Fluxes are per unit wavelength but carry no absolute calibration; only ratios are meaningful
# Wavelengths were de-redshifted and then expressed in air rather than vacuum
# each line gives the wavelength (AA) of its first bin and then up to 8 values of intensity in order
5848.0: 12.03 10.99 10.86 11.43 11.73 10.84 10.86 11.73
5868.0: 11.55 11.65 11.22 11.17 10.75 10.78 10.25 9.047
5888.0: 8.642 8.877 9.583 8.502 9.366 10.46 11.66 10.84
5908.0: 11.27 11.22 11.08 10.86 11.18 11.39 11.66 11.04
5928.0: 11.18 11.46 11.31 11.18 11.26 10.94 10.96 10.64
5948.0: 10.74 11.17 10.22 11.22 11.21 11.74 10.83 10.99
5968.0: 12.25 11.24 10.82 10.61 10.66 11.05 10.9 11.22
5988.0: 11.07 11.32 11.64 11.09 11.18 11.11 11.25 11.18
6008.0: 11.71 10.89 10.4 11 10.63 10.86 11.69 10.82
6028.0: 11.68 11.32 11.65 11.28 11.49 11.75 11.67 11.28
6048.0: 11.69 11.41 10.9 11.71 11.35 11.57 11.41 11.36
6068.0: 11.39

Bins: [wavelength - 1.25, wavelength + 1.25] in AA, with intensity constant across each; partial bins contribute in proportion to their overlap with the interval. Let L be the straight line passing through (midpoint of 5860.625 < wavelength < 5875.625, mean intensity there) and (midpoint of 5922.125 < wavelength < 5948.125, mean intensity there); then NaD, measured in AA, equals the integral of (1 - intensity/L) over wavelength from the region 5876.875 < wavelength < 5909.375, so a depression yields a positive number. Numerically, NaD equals 3.6 AA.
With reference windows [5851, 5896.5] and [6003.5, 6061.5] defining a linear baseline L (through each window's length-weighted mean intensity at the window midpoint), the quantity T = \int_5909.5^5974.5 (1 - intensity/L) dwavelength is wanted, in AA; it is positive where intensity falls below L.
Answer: -1.6 AA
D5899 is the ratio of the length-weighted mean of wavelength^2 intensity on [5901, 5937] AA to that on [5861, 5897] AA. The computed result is 1.1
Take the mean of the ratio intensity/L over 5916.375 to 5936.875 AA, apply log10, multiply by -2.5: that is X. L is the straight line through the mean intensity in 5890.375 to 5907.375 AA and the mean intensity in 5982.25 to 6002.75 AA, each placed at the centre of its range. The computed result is -0.09 mag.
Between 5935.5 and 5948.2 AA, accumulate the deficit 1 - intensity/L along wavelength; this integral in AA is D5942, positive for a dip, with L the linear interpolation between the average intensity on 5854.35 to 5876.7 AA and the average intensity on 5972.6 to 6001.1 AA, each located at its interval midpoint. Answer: 0.25 AA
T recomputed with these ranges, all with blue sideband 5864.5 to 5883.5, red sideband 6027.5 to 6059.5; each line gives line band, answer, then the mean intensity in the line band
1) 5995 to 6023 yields 0.87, 11.1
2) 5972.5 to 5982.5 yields 0.49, 10.8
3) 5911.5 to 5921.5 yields 0.11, 11.1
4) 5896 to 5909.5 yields 0.74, 10.6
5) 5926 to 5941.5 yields 0.08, 11.2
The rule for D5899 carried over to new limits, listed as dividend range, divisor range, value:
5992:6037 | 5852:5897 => 1.12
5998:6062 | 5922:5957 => 1.05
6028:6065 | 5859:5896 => 1.17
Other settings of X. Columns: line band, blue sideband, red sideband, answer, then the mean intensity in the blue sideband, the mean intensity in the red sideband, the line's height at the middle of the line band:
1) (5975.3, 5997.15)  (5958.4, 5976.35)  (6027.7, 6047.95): 0.02 mag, 11.2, 11.5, 11.3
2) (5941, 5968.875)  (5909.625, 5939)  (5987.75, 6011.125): 0.02 mag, 11.2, 11.3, 11.2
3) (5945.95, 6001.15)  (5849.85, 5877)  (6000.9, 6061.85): 0.02 mag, 11.3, 11.3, 11.3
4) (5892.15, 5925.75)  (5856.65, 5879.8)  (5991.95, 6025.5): 0.05 mag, 11.3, 11.1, 11.2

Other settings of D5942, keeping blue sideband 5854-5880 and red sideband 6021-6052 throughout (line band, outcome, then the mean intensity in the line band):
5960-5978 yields 0.37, 11.2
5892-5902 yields 1.57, 9.53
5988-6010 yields 0.26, 11.3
